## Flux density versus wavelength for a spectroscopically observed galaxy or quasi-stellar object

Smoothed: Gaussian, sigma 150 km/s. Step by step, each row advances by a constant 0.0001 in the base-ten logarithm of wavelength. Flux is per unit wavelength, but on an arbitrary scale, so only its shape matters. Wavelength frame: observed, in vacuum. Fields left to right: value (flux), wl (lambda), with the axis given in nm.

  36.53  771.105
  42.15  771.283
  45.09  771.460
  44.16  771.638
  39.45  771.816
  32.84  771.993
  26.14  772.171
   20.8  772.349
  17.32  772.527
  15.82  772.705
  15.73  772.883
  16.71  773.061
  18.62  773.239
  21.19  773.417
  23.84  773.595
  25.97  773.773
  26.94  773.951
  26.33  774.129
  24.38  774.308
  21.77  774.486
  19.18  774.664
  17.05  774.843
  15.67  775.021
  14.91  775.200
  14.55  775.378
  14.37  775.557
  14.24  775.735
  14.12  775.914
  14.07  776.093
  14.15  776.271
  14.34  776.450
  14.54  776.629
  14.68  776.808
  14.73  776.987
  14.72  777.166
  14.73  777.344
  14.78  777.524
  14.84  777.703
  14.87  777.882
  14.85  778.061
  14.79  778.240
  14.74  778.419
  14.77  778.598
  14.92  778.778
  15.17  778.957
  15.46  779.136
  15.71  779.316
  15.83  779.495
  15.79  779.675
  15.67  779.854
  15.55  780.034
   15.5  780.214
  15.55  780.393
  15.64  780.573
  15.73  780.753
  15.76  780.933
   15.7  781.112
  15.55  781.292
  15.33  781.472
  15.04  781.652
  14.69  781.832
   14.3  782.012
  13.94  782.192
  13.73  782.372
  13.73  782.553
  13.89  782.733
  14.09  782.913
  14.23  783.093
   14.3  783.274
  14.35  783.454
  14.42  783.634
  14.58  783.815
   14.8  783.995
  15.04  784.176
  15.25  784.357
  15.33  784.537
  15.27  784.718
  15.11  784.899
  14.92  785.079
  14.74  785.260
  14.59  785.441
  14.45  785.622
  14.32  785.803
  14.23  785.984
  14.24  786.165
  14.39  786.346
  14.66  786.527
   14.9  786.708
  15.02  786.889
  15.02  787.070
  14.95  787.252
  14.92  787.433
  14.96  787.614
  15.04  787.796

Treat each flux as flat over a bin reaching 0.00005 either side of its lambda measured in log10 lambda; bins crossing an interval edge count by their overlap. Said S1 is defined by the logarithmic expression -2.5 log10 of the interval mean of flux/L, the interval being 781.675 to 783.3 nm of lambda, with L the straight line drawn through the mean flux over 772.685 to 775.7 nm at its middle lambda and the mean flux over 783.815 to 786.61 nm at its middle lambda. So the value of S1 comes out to 0.13 mag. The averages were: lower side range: 19.6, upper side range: 14.7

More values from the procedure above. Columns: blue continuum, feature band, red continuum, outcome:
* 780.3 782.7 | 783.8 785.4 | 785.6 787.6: -0.02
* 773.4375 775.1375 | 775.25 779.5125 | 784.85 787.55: 0.34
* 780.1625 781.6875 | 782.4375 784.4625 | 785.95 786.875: 0.05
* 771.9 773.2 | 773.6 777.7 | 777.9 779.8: 0.05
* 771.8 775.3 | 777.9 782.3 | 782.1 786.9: 0.14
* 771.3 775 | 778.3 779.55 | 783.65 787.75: 0.32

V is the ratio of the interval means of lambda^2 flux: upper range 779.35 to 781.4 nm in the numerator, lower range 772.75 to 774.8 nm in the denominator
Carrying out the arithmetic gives 0.74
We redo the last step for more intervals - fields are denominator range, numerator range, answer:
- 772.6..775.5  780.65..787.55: 0.76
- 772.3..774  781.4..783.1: 0.73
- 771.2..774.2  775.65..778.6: 0.55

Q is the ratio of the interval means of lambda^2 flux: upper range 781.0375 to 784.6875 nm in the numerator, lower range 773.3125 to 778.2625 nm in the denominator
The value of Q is 0.86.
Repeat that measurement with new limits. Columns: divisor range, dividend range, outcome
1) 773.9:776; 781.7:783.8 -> 0.78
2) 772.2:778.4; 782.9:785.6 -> 0.87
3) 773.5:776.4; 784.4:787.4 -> 0.81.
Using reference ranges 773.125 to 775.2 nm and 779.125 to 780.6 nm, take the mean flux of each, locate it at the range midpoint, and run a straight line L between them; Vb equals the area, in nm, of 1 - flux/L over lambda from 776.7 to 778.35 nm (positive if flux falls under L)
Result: 0.30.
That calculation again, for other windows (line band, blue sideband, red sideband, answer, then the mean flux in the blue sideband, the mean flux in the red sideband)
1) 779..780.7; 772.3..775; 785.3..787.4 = 0.200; 20.7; 14.6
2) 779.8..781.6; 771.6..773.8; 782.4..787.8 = 0.238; 24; 14.6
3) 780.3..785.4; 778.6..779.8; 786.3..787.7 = 0.118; 15.4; 14.9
